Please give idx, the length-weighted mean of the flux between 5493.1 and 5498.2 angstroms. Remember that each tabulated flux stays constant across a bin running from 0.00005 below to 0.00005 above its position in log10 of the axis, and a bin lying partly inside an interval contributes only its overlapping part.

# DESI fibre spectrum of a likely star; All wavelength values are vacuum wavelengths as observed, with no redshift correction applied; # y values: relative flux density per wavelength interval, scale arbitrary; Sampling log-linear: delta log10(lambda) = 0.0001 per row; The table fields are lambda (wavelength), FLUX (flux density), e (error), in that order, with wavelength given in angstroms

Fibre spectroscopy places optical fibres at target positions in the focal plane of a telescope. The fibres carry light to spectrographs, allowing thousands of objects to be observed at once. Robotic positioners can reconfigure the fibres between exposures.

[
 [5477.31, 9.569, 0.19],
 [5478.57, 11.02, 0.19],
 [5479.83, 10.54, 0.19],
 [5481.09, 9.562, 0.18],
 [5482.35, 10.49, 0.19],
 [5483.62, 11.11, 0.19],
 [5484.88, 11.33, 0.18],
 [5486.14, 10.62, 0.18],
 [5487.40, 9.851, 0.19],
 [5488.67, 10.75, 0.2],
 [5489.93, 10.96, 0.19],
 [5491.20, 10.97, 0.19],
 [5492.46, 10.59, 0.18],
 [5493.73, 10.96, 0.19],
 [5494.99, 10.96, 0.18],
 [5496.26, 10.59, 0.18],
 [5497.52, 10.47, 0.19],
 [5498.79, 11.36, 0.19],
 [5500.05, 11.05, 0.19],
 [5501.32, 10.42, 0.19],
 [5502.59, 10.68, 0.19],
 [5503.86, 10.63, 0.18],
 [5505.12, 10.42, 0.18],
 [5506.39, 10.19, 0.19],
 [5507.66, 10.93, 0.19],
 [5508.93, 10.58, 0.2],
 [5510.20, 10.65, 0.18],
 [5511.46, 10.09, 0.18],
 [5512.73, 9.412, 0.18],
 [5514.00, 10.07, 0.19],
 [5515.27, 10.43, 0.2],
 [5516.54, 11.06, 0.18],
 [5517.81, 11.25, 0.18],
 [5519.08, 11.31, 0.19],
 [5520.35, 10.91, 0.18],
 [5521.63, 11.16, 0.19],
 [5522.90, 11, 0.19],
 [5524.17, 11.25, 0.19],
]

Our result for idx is 10.8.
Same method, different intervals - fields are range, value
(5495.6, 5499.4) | 10.8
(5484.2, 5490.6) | 10.7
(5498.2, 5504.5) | 10.8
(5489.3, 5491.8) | 10.9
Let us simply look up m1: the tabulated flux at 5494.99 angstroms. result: 10.96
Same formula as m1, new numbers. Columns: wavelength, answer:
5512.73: 9.412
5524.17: 11.25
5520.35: 10.91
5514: 10.07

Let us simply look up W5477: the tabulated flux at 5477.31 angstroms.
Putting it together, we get 9.569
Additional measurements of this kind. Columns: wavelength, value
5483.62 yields 11.11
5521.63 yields 11.16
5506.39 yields 10.19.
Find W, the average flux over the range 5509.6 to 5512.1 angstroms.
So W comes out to 10.4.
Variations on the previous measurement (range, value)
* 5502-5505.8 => 10.6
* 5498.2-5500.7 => 11.2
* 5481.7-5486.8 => 10.9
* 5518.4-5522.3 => 11.1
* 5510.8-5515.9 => 10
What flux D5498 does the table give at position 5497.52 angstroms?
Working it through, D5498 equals 10.47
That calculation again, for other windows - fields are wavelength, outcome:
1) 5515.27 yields 10.43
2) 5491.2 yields 10.97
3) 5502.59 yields 10.68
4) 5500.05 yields 11.05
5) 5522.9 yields 11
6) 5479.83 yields 10.54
